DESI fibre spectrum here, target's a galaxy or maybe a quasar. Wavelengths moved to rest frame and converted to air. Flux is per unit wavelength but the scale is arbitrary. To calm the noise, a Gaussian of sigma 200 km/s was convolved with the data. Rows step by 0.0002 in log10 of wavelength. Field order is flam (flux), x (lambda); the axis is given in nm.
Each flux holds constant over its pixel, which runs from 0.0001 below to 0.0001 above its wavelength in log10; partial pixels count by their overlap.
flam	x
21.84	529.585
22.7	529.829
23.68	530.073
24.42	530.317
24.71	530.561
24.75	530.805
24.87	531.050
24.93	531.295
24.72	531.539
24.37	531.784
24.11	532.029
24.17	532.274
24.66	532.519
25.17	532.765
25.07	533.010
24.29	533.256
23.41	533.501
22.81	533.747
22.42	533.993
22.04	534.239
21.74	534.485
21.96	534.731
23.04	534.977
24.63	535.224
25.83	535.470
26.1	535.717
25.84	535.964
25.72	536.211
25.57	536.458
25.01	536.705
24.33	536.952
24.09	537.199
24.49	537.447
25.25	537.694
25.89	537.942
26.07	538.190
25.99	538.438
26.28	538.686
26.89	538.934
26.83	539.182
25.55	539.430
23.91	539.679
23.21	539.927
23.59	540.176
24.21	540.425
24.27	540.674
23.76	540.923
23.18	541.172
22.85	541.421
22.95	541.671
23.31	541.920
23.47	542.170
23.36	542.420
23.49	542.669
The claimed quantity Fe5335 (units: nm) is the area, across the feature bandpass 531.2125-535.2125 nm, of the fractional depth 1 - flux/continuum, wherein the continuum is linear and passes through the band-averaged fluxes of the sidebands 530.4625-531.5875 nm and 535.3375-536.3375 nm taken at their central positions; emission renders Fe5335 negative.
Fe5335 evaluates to 0.25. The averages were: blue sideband 24.8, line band 23.7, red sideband 25.9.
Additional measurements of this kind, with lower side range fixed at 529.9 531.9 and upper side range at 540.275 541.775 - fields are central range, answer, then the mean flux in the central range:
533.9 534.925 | 0.088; 22.1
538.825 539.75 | -0.085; 25.9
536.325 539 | -0.174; 25.4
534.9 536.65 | -0.091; 25.3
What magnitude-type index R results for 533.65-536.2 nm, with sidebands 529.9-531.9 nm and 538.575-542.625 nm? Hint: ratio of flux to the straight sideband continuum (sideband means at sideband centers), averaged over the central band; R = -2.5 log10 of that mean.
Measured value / 0.029 mag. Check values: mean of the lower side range 24.5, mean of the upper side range 24.2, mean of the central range 23.7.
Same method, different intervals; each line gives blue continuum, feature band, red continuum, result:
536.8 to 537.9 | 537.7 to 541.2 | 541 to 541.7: -0.05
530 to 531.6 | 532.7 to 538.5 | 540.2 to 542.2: -0.01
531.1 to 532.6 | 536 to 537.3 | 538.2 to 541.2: -0.01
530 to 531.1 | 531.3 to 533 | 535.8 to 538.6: 0.00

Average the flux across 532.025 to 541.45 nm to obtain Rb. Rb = 24.5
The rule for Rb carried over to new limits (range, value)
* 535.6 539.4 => 25.6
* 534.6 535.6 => 23.9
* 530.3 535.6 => 24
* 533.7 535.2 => 22.5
